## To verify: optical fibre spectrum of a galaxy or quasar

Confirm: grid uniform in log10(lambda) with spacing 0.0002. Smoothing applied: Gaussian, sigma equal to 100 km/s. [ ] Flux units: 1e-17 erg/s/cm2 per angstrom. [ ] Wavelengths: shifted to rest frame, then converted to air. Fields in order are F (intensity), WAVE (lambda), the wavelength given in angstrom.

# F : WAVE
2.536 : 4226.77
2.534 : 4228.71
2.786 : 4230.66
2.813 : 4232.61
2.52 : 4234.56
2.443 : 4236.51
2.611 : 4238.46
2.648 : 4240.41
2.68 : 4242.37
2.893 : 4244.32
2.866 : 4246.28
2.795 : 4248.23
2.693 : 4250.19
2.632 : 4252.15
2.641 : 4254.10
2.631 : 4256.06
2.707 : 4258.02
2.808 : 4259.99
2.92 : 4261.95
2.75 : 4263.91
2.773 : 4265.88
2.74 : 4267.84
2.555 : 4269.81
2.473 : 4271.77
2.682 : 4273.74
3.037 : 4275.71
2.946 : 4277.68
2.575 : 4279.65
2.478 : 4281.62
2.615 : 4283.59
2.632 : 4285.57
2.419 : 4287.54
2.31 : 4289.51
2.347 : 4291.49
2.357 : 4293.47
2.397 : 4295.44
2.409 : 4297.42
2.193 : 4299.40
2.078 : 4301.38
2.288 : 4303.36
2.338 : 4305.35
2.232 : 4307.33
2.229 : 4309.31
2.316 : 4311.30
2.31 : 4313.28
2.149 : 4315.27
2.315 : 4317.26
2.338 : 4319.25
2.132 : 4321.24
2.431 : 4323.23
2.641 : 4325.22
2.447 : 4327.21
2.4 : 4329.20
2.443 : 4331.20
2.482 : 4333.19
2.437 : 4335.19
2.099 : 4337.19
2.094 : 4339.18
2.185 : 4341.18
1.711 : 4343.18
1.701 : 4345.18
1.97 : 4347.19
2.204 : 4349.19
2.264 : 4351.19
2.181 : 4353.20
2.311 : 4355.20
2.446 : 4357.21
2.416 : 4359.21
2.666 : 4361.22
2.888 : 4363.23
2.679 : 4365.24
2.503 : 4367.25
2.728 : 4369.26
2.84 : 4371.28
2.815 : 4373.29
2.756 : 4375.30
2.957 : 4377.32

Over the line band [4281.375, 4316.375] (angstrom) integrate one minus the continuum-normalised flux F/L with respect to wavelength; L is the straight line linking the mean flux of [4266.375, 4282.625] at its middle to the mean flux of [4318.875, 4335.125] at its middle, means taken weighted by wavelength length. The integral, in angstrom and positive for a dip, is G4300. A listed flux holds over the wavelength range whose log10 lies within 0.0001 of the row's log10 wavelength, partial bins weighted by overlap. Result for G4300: 3.13 angstrom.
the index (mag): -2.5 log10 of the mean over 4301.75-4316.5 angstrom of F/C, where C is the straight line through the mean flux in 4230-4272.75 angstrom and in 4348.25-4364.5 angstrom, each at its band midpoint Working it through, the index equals 0.132 mag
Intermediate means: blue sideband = 2.7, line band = 2.26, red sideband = 2.43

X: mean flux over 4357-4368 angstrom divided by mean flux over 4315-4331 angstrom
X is 1.1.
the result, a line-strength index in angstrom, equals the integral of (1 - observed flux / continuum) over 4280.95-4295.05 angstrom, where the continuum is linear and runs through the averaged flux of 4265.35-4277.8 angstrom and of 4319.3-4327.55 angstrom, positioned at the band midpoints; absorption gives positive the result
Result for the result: 1.0 angstrom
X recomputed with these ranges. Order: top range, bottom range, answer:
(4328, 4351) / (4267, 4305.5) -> 0.87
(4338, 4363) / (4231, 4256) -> 0.82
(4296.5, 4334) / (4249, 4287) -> 0.86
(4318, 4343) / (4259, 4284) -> 0.85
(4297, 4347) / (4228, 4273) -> 0.84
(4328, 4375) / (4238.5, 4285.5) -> 0.87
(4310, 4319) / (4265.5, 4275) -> 0.86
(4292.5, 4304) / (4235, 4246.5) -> 0.86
